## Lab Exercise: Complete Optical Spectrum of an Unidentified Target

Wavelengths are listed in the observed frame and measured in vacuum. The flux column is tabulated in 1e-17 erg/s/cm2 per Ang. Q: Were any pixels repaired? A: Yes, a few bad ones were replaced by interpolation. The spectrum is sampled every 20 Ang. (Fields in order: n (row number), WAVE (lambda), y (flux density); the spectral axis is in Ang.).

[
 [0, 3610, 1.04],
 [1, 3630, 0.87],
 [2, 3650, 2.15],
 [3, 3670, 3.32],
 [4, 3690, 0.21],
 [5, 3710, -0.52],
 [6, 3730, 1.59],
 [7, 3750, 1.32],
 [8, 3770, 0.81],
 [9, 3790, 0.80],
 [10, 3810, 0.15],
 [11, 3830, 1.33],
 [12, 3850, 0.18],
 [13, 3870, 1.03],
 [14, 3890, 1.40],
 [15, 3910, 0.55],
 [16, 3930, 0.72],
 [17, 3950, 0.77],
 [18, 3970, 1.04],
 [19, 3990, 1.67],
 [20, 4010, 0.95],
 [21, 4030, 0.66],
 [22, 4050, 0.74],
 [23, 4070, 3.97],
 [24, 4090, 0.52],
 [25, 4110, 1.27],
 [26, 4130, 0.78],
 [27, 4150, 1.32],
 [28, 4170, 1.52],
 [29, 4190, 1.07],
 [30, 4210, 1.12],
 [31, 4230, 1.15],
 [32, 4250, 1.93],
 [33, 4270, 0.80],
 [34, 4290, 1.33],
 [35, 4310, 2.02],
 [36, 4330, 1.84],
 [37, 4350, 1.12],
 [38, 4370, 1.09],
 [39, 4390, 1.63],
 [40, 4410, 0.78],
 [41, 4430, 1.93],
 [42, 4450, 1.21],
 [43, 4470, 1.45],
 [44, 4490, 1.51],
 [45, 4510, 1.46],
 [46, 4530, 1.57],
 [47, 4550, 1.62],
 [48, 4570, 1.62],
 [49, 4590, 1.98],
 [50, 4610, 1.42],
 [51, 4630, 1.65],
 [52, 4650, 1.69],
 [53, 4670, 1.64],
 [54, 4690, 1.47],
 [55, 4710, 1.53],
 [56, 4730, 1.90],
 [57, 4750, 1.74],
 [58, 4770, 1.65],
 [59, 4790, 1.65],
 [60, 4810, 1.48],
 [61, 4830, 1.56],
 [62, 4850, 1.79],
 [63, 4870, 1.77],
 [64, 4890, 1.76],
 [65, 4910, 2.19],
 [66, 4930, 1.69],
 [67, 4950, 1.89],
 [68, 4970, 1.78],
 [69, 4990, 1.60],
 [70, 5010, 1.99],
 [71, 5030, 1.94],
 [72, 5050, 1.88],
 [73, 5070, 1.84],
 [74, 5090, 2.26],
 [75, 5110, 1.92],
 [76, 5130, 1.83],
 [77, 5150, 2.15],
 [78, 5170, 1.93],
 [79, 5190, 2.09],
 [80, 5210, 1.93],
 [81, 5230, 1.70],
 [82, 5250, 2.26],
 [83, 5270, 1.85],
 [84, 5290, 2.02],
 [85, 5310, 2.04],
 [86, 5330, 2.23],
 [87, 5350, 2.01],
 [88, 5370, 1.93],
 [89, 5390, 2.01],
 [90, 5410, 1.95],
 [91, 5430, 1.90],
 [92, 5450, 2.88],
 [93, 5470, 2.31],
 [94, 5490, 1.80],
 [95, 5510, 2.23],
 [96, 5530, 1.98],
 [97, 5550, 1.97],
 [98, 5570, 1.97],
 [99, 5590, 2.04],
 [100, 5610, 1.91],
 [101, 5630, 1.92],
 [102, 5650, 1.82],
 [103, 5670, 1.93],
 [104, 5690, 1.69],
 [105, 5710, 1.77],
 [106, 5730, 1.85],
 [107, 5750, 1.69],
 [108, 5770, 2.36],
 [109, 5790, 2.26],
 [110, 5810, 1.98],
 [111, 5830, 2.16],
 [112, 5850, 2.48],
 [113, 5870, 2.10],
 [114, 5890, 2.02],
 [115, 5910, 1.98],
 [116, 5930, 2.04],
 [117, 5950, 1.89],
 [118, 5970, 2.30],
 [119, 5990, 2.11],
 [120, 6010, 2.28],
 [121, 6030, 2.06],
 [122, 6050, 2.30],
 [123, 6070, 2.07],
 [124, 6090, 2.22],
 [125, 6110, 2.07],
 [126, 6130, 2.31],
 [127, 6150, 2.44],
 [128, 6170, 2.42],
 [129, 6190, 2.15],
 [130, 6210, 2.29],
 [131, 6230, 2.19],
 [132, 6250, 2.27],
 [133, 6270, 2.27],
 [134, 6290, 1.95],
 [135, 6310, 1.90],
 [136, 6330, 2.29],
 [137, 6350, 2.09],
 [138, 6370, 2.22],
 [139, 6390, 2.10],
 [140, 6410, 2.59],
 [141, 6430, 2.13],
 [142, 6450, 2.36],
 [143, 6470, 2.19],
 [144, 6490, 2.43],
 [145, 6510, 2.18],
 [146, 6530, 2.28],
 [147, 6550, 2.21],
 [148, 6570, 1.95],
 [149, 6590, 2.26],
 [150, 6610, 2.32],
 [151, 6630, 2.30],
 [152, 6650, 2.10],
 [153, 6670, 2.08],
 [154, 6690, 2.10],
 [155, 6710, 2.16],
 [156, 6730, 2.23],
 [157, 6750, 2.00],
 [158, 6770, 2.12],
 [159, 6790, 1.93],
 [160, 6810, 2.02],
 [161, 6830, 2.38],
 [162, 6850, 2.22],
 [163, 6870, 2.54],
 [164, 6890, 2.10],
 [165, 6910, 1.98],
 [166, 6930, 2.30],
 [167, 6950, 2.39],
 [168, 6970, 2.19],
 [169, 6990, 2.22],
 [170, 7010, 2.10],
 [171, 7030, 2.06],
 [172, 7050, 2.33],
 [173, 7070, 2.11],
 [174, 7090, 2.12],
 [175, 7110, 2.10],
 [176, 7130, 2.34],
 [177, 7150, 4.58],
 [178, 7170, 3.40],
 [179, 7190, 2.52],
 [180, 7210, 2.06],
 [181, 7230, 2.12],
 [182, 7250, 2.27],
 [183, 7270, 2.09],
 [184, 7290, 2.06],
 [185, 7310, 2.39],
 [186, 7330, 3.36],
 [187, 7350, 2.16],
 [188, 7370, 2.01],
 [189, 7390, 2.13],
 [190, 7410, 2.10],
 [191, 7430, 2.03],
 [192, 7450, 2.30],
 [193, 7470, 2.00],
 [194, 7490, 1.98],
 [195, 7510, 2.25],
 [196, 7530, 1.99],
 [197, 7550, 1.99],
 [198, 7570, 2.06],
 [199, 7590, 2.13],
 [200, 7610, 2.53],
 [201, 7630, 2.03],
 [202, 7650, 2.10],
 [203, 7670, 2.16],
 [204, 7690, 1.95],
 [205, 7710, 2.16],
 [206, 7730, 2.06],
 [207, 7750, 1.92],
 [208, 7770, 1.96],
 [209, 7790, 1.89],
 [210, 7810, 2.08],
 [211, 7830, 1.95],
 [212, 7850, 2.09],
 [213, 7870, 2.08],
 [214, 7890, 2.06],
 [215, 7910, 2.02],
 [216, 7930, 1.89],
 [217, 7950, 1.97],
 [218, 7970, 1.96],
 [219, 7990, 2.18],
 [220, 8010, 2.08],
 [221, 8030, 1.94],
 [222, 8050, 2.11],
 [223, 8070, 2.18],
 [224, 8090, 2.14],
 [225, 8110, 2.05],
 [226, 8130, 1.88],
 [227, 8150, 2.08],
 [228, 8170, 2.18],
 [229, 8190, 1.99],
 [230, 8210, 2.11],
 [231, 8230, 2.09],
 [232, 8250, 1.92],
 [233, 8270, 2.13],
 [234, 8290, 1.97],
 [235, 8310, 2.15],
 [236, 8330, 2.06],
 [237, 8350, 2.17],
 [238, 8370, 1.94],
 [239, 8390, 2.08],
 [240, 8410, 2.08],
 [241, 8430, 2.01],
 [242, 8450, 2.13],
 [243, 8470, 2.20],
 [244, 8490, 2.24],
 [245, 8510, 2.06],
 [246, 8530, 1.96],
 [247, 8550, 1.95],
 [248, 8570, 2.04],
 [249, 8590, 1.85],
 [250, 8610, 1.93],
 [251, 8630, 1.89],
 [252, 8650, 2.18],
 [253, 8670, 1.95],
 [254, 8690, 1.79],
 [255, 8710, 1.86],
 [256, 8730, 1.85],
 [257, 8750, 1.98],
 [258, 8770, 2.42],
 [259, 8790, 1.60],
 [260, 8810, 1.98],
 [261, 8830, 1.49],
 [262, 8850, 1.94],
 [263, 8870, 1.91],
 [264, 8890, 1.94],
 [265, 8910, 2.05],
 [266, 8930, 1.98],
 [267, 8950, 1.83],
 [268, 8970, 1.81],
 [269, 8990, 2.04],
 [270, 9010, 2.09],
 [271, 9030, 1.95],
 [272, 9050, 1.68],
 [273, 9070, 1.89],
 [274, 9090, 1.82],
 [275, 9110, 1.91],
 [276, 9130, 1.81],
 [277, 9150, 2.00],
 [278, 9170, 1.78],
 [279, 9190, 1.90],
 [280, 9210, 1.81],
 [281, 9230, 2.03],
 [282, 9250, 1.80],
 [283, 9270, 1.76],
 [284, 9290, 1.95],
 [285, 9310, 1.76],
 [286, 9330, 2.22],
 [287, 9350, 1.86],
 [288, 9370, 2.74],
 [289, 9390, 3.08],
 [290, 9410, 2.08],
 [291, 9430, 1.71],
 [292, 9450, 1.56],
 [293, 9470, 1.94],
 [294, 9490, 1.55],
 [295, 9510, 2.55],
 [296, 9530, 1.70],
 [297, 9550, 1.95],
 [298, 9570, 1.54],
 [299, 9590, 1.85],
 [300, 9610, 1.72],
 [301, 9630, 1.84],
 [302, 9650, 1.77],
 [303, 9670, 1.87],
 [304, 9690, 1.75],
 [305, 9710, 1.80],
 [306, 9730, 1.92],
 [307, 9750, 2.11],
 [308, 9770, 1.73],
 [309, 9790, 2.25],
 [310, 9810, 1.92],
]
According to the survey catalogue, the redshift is 0.09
